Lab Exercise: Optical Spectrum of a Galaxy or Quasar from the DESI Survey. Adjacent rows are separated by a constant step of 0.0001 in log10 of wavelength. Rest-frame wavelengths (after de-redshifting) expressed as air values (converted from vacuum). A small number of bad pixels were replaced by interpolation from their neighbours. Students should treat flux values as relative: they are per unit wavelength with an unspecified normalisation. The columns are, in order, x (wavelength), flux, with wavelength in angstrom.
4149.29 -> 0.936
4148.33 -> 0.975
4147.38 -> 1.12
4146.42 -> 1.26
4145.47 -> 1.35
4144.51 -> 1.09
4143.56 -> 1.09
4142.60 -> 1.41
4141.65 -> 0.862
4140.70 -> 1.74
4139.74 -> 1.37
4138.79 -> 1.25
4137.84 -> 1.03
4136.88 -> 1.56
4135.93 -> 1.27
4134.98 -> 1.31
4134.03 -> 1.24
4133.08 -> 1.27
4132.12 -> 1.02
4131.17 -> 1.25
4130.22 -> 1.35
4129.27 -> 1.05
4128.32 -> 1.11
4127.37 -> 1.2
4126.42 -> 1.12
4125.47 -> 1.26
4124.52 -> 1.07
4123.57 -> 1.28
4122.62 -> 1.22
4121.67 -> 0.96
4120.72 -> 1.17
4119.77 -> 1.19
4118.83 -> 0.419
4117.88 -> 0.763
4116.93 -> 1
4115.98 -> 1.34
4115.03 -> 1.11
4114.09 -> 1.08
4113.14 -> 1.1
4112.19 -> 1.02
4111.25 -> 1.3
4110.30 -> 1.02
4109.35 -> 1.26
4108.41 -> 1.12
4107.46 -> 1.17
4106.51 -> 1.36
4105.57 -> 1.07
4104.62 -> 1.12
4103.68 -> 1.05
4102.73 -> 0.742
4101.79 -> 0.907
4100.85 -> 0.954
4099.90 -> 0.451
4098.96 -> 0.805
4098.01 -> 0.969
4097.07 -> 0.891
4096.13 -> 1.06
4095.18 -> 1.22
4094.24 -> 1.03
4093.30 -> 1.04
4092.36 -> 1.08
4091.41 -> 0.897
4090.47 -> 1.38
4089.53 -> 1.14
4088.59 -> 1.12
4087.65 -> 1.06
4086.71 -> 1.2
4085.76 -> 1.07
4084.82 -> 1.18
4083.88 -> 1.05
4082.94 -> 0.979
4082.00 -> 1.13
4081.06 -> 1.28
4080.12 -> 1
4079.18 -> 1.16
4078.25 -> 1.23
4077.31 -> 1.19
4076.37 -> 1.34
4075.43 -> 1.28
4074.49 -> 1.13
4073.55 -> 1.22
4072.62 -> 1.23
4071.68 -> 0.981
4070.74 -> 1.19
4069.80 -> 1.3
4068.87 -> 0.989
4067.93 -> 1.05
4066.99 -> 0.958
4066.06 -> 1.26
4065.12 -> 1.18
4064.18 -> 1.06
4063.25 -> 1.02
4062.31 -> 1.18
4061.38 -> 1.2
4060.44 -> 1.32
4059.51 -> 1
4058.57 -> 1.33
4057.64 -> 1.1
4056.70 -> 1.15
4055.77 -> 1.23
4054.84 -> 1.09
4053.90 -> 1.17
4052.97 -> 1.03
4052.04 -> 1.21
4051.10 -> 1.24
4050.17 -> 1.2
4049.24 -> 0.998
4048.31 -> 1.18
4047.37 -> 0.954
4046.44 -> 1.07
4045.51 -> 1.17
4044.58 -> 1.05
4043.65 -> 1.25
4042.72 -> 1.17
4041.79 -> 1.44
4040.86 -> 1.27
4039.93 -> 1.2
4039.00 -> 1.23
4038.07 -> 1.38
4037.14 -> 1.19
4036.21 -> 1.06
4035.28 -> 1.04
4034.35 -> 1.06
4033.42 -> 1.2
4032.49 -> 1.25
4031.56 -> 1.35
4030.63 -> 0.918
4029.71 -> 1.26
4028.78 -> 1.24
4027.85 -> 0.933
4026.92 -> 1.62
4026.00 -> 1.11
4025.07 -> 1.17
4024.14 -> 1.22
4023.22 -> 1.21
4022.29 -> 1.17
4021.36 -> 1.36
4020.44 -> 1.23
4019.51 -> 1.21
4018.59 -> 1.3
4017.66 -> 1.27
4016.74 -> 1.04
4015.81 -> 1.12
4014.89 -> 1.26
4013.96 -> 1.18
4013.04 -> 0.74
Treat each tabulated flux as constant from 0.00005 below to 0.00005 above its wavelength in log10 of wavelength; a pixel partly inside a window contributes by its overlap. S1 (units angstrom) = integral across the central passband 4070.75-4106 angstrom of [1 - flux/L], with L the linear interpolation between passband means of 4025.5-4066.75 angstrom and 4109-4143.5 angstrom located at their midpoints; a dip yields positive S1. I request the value 2.87 angstrom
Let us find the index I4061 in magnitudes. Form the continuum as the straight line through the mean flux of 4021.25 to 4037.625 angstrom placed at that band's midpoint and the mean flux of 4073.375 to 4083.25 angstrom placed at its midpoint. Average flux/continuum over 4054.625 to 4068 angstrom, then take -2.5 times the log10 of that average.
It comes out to 0.03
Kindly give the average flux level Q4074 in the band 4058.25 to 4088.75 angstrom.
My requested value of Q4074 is 1.15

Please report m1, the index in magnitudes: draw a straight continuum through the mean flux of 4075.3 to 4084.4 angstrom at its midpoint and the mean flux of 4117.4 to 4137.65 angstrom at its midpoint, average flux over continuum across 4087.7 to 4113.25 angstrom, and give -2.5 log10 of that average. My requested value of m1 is 0.11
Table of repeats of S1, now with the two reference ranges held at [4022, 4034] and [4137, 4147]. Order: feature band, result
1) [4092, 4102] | 2.3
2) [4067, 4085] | 1.1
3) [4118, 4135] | 1.7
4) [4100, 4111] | 1.6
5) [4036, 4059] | 0.7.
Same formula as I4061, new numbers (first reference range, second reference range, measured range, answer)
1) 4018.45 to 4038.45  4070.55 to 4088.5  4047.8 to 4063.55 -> 0.02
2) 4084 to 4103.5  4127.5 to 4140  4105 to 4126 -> 0.03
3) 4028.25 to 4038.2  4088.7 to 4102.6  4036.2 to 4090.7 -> -0.08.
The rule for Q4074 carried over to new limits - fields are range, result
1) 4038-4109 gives 1.12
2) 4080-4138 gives 1.1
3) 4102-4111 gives 1.1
